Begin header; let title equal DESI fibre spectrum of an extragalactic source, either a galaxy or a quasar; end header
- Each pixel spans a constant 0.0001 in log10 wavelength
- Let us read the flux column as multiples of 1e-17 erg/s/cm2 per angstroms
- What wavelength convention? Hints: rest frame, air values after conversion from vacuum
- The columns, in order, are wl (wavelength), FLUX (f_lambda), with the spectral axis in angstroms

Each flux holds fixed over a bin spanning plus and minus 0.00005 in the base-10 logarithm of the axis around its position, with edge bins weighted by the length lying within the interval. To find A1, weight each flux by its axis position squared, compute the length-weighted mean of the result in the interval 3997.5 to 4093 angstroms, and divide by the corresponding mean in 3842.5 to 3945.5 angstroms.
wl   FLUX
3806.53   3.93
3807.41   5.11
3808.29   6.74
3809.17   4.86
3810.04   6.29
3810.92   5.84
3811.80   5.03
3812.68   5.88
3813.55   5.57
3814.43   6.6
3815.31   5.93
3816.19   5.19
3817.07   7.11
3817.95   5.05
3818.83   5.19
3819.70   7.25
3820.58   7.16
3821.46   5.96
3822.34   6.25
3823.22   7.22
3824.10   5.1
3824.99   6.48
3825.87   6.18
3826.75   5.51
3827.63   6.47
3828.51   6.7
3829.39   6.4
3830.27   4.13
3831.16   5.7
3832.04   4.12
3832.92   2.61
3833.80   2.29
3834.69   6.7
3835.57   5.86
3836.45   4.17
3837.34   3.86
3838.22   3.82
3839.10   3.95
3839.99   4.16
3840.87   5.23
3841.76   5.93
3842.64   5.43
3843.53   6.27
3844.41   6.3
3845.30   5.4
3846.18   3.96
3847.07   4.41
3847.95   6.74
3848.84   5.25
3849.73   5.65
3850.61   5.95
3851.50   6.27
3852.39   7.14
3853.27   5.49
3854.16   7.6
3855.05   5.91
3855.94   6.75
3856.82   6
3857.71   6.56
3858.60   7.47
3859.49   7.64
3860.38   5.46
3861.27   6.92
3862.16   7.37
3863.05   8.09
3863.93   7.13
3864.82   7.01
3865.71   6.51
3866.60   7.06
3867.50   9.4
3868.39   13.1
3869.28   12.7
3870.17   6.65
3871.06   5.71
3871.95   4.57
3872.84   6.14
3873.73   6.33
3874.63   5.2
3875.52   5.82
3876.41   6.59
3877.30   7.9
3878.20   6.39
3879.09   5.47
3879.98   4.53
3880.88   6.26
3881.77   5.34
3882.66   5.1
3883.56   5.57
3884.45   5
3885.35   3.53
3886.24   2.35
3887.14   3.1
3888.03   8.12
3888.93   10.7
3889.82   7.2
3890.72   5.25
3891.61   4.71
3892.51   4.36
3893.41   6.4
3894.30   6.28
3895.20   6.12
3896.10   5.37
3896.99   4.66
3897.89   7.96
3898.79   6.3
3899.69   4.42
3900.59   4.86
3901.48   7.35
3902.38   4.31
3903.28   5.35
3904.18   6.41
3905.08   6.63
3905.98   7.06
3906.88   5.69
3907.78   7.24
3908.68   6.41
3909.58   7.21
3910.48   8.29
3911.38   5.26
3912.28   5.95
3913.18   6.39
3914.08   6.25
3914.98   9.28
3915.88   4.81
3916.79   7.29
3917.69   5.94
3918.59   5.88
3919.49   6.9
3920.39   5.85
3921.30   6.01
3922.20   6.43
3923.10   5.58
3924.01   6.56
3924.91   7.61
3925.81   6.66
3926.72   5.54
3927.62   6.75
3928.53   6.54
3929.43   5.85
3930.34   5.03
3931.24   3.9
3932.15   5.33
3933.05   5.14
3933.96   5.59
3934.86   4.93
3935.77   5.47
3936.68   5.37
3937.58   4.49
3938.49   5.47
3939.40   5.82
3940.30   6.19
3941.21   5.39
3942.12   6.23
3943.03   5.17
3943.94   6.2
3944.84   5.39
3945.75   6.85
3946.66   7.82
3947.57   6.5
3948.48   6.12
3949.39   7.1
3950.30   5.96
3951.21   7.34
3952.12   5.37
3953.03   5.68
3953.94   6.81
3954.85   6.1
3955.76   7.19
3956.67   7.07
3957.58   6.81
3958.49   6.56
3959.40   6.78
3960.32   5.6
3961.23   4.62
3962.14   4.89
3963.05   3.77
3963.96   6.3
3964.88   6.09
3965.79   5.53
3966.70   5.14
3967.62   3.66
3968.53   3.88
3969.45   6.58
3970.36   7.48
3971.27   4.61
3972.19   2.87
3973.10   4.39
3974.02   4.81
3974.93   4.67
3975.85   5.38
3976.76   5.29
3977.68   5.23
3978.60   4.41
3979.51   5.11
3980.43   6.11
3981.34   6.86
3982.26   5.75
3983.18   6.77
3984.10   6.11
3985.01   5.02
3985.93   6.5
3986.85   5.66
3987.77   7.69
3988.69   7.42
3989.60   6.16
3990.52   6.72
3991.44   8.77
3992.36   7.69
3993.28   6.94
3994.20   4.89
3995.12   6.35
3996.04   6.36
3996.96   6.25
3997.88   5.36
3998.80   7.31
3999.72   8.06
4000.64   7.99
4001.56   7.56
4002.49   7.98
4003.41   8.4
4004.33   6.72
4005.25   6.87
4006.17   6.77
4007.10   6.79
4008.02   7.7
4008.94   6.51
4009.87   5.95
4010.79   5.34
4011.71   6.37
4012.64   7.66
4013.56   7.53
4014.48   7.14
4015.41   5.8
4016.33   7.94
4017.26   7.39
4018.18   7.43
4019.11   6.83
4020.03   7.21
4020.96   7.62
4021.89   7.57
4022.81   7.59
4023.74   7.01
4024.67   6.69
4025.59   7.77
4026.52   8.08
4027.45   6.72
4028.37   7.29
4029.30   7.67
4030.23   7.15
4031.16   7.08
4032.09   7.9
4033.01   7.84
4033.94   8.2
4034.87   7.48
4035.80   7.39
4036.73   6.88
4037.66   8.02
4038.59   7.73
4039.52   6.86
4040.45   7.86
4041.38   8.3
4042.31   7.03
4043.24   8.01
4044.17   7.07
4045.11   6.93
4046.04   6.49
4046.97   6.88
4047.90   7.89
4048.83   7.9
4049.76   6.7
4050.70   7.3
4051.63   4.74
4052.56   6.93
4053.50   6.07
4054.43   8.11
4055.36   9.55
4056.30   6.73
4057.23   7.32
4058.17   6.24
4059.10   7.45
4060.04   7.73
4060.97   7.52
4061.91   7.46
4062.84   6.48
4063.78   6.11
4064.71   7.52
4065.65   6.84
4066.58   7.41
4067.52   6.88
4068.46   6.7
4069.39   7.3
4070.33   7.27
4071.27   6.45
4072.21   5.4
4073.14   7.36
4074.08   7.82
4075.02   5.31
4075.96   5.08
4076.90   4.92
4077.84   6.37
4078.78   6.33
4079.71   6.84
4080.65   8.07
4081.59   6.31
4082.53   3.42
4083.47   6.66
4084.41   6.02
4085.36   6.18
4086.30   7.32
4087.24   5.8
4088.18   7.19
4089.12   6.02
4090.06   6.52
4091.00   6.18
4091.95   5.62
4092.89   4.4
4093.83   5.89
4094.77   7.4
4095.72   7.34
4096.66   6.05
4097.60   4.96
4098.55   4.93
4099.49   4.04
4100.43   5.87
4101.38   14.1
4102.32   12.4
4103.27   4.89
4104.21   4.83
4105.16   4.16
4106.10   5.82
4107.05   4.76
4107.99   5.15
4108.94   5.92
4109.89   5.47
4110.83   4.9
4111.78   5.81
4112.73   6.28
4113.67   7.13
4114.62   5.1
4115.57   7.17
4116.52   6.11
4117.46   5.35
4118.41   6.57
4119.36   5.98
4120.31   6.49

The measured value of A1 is 1.22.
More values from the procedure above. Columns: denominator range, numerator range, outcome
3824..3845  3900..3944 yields 1.23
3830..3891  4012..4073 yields 1.32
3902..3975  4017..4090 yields 1.25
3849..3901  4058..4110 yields 1.13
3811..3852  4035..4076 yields 1.45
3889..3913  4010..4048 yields 1.27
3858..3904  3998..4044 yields 1.24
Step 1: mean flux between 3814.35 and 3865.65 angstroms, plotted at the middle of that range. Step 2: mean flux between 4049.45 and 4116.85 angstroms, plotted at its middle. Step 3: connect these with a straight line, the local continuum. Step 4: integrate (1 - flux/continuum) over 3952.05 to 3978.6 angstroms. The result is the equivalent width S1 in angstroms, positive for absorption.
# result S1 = 2.99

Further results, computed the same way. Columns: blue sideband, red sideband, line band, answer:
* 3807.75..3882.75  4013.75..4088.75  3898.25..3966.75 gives 4.35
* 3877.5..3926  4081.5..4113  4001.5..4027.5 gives -4.44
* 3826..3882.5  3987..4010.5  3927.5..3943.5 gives 2.75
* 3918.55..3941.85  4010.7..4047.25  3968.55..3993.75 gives 2.52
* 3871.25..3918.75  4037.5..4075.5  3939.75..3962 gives 0.37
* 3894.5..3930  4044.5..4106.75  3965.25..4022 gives 0.86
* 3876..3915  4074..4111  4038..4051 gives -2.61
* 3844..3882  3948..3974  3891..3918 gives 0.34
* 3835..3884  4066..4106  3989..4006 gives -1.78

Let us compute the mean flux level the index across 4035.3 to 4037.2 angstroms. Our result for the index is 7.14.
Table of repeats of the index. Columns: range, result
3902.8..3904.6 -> 5.84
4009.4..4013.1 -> 6.32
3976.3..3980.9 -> 5.24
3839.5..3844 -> 5.39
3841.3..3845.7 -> 5.86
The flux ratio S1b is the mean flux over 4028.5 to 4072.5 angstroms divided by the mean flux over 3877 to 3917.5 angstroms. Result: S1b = 1.2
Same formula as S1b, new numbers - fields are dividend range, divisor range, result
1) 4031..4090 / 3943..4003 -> 1.14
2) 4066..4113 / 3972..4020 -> 0.97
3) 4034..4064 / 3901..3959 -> 1.17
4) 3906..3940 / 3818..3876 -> 1.00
